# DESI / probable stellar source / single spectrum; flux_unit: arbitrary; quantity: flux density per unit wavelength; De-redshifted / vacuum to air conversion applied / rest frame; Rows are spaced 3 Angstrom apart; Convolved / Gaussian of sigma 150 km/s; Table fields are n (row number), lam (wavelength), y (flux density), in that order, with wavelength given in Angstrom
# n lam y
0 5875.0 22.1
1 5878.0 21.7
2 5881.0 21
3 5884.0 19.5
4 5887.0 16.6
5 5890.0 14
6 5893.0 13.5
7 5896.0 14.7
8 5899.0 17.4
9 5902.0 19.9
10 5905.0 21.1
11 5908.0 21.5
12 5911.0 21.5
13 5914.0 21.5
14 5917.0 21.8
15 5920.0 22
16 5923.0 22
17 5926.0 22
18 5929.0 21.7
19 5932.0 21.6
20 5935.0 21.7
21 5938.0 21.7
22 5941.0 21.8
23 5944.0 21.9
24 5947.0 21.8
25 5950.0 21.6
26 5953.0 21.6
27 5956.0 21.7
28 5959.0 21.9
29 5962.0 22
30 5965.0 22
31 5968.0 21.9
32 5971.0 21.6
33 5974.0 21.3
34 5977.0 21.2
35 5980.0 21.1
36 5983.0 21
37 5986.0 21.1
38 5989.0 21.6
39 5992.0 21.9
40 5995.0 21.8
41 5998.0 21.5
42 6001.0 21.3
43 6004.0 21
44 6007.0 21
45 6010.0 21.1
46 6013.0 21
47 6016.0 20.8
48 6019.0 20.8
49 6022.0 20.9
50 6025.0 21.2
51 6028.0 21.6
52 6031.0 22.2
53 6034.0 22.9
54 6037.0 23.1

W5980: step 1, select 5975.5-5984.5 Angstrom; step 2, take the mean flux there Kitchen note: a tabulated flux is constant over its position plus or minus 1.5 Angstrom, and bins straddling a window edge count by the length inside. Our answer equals 21.1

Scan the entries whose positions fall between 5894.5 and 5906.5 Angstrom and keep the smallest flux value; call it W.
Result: 14.7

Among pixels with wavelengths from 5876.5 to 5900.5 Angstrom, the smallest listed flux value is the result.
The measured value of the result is 13.5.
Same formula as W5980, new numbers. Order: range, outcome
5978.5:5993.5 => 21.3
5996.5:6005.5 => 21.3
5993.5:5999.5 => 21.7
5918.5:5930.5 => 21.9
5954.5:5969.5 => 21.9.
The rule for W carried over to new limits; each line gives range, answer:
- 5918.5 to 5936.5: 21.6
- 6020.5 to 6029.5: 20.9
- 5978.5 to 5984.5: 21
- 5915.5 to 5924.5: 21.8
